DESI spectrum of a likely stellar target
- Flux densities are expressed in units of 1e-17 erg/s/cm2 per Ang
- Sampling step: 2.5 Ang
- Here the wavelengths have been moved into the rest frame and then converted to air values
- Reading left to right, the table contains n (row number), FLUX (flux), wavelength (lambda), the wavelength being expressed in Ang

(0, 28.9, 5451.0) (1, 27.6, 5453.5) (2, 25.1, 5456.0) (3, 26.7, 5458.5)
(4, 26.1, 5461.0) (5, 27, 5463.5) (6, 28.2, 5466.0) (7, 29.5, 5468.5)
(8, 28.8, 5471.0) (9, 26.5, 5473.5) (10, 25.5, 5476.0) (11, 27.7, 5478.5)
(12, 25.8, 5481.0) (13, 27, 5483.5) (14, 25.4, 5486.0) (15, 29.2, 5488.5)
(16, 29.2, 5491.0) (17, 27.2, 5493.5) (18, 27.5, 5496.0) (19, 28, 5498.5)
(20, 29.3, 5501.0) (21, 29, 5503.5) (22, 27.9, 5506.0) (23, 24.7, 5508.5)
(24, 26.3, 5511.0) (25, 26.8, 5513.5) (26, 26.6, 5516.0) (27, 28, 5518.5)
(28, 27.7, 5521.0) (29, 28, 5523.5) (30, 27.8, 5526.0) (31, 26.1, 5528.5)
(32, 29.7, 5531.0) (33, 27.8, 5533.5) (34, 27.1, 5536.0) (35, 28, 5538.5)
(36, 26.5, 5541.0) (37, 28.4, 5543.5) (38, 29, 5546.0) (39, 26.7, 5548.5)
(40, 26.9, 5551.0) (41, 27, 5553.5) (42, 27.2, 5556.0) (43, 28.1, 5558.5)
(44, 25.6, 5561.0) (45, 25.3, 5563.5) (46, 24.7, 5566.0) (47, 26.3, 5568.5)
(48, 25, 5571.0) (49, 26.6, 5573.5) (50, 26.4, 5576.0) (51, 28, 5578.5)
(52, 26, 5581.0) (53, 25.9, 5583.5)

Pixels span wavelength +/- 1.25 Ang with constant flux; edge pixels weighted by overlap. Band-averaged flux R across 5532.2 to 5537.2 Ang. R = 27.5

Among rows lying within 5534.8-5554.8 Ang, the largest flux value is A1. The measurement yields 29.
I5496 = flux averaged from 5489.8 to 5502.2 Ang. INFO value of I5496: 28.2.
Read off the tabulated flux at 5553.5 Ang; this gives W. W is 27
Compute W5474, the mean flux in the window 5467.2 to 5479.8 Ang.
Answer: 27.6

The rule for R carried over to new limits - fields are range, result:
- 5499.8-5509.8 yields 27.7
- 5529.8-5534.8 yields 28.7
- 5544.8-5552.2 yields 27.5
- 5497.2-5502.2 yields 28.6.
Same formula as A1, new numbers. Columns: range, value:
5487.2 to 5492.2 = 29.2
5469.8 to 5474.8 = 28.8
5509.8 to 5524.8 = 28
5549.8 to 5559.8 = 28.1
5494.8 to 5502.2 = 29.3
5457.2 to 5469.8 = 29.5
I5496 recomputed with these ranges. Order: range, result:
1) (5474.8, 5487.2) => 26.3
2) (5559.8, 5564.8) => 25.4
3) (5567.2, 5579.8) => 26.5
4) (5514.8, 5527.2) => 27.6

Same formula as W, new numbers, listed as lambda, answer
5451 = 28.9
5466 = 28.2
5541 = 26.5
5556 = 27.2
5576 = 26.4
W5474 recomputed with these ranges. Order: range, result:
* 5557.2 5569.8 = 26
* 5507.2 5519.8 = 26.5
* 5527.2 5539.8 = 27.7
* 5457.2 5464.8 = 26.6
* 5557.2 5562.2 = 26.9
